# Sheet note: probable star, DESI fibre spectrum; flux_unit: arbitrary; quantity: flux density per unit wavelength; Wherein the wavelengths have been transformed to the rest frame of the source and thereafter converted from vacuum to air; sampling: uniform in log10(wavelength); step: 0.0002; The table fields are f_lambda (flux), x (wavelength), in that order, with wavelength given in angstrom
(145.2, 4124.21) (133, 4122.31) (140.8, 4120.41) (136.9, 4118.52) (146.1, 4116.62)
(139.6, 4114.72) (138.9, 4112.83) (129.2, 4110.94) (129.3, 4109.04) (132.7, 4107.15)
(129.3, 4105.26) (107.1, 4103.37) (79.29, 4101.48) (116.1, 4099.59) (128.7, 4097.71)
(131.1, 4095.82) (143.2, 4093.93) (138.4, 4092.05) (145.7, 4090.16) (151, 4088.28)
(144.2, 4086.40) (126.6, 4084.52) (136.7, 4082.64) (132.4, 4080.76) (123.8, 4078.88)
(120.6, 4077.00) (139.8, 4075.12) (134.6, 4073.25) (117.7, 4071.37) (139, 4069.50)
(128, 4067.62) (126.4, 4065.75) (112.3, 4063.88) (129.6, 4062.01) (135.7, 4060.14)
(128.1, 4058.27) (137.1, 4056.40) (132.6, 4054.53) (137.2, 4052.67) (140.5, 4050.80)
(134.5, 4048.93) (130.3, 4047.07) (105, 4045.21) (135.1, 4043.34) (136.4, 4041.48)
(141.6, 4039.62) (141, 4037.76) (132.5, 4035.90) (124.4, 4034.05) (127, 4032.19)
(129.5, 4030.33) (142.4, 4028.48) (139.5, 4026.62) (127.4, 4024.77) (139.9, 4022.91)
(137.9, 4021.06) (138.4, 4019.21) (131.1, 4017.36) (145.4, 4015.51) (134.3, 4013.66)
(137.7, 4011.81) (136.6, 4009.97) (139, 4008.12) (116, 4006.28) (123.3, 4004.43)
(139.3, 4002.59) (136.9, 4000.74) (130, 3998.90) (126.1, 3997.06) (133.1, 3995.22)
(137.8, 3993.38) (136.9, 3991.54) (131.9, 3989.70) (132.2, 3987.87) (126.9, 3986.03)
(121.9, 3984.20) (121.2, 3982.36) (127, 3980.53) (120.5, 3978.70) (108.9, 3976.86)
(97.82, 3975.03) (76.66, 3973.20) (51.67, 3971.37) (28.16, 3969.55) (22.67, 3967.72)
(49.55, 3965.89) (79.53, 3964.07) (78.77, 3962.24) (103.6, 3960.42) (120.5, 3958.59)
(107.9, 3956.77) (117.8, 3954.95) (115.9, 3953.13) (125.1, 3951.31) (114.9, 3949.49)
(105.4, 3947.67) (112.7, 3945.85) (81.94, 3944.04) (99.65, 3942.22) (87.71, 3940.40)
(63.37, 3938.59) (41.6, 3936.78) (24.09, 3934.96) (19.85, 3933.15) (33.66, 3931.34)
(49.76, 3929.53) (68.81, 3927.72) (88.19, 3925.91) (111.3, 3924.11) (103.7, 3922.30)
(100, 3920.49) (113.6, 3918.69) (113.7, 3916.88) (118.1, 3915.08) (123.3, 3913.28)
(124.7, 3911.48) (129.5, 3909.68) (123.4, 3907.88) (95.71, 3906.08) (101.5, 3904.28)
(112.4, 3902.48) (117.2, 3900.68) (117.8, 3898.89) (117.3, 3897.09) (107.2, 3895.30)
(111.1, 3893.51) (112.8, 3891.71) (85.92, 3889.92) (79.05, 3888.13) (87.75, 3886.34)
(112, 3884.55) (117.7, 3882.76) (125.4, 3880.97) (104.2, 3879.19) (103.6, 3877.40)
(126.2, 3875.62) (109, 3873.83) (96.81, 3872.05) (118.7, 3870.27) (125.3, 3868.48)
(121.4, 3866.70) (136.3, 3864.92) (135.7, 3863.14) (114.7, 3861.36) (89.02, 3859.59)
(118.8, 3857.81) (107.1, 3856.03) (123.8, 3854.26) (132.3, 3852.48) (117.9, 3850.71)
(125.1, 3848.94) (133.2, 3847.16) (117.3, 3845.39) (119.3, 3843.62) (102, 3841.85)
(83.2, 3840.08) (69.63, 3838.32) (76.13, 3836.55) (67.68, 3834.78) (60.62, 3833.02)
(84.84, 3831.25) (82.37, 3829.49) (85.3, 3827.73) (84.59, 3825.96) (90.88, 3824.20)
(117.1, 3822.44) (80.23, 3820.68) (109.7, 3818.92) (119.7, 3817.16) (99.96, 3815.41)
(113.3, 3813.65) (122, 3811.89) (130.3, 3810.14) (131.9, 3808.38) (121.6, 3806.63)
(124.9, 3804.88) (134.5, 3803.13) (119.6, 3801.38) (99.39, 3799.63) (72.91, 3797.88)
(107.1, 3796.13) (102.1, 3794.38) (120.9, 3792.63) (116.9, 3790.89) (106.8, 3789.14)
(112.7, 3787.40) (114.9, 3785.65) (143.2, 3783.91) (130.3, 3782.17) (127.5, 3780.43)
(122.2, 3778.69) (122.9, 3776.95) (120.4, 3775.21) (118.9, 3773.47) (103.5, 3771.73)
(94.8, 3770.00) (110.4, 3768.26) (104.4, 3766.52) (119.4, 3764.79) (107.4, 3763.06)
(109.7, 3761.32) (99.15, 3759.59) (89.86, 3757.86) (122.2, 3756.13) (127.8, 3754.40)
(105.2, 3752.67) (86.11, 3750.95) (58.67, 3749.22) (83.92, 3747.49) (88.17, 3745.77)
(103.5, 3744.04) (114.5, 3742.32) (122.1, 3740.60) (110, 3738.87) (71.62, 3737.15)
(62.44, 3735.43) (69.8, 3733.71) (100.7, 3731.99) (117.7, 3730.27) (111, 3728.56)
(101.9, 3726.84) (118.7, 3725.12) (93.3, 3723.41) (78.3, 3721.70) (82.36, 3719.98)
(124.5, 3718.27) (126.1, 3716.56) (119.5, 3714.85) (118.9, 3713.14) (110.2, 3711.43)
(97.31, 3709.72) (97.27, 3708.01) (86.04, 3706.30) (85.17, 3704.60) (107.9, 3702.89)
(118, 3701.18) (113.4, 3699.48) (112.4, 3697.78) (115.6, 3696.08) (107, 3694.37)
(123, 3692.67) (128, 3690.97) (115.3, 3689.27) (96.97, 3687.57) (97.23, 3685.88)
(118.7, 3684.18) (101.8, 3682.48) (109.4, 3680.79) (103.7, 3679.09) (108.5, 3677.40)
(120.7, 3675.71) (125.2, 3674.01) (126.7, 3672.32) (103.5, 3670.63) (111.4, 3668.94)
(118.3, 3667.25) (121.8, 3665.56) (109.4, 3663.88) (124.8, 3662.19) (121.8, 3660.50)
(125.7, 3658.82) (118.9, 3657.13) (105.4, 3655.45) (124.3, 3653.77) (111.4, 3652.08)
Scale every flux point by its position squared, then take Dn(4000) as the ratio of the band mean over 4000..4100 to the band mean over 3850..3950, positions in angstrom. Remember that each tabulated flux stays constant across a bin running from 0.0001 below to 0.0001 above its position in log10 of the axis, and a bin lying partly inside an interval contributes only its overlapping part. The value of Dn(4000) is 1.4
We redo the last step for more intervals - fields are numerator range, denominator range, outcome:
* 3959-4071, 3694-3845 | 1.33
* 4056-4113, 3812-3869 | 1.40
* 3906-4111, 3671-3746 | 1.28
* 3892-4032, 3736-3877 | 1.08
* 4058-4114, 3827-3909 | 1.35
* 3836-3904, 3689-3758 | 1.16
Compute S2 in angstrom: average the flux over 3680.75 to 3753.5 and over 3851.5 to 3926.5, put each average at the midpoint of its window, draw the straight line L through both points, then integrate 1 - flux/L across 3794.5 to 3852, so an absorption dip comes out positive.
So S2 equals 2.7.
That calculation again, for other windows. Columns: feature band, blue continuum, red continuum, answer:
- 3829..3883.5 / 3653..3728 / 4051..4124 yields 5.1 angstrom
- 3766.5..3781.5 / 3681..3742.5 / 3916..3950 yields -2.6 angstrom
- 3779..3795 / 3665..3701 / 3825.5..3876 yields -1.7 angstrom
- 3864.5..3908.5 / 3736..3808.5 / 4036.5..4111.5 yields 2.6 angstrom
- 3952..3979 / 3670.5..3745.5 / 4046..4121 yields 8.4 angstrom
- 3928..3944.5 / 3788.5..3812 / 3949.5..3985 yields 7.1 angstrom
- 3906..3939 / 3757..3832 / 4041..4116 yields 8.9 angstrom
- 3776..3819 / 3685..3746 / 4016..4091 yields -2.4 angstrom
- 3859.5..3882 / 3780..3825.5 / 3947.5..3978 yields -3.0 angstrom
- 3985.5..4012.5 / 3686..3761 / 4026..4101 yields -1.2 angstrom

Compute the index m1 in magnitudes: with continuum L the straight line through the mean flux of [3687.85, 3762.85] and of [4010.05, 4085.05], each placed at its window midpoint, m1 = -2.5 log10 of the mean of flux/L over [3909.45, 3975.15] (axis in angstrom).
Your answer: 0.38 mag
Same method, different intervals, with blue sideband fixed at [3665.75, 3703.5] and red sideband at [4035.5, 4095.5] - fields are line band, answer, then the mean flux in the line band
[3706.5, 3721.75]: 0.078 mag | 107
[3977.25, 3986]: 0.055 mag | 122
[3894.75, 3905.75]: 0.118 mag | 112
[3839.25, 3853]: 0.051 mag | 116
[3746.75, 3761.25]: 0.196 mag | 97.5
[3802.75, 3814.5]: -0.050 mag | 125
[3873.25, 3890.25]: 0.168 mag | 106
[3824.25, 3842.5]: 0.450 mag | 79.9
